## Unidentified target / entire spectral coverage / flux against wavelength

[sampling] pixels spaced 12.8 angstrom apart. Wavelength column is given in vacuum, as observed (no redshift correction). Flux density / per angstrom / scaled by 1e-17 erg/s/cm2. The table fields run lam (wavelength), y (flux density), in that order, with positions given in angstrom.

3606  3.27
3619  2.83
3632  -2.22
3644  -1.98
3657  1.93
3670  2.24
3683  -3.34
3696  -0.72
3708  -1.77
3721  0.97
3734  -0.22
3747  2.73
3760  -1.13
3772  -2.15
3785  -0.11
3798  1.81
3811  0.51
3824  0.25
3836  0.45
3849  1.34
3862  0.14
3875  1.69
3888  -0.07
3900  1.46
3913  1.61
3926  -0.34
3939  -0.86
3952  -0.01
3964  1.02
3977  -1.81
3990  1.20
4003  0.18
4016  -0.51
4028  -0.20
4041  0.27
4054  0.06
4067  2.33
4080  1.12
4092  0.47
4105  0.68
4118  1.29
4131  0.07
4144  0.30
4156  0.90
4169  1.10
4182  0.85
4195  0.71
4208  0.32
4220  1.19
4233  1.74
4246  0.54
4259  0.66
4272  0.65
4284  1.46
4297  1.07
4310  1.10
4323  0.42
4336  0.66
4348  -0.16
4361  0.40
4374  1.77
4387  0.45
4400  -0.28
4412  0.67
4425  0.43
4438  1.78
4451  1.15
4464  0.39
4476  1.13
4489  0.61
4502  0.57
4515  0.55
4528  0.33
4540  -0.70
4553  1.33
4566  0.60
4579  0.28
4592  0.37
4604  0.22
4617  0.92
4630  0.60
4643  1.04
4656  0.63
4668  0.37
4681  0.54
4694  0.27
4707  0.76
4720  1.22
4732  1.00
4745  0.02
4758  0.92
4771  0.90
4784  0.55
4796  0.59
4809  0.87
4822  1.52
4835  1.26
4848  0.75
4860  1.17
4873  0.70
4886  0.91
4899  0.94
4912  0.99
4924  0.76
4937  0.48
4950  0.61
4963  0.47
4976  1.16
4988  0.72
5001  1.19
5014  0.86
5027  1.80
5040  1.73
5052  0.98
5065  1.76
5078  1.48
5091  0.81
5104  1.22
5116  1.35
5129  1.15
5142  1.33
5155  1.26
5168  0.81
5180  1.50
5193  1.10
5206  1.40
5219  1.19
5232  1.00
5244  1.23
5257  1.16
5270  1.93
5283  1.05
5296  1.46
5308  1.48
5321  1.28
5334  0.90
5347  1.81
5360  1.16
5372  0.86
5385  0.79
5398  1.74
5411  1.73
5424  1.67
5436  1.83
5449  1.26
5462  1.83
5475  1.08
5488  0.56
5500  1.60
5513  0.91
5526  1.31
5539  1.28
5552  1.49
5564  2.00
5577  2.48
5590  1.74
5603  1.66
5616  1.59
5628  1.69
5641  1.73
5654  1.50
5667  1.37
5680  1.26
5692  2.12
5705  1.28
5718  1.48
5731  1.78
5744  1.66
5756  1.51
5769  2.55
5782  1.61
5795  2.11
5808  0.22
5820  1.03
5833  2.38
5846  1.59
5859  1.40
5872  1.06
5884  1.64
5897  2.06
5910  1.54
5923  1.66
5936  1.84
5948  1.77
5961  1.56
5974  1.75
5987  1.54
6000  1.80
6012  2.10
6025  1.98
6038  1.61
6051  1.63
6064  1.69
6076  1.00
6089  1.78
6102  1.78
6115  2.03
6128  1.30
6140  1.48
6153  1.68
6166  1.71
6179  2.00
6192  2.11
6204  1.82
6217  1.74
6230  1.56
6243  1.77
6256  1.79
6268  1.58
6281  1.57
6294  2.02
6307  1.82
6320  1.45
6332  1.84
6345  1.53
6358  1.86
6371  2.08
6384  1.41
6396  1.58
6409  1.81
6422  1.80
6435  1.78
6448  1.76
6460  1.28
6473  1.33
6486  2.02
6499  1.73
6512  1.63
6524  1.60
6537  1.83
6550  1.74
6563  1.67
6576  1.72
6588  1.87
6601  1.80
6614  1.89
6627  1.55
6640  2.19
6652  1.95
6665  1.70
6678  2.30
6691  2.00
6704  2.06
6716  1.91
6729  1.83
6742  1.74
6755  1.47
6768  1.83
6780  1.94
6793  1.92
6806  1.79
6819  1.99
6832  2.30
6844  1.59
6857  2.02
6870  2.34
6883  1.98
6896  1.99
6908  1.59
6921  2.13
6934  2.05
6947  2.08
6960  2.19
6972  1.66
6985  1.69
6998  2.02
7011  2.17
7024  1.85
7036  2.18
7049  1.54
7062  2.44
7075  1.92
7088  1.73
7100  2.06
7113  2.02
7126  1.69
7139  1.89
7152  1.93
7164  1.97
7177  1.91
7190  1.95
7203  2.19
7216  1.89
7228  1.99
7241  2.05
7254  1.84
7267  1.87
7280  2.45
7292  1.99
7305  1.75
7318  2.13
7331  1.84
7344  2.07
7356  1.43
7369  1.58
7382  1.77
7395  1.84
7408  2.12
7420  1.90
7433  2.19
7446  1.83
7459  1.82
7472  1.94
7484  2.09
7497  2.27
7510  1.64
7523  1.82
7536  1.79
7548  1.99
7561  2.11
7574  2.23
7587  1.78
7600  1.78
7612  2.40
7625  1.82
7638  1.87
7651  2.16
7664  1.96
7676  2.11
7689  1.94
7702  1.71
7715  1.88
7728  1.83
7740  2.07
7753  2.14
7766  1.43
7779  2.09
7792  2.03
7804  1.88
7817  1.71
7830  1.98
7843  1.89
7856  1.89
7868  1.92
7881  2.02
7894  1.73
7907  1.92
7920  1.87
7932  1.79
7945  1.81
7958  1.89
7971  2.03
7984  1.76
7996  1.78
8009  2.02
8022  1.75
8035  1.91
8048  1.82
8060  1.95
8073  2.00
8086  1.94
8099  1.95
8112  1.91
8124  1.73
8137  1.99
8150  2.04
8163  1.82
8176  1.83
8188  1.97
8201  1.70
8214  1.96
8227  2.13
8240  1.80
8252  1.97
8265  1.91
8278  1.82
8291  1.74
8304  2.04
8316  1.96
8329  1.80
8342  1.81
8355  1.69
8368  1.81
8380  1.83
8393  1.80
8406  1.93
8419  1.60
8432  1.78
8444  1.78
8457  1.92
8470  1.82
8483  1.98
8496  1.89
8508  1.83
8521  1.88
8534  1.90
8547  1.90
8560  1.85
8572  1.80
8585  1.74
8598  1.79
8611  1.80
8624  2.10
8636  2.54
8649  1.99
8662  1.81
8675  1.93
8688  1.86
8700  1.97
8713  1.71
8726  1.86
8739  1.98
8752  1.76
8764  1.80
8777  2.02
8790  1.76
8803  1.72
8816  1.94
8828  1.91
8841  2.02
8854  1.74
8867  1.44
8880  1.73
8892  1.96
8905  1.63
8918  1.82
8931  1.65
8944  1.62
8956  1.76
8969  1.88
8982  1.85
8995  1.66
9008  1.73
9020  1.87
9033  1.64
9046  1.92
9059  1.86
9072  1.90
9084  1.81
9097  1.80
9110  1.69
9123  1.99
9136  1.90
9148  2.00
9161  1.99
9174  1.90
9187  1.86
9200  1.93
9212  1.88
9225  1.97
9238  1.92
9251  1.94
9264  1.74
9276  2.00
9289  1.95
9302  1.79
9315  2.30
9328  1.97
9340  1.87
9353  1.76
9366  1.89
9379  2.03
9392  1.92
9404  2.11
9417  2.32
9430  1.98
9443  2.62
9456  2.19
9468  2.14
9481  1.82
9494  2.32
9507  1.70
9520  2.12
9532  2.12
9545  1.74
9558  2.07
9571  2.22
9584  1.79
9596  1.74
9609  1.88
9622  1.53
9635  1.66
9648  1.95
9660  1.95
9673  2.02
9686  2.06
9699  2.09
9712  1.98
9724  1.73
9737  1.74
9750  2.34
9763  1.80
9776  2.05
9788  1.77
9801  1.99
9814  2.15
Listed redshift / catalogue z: 0.249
